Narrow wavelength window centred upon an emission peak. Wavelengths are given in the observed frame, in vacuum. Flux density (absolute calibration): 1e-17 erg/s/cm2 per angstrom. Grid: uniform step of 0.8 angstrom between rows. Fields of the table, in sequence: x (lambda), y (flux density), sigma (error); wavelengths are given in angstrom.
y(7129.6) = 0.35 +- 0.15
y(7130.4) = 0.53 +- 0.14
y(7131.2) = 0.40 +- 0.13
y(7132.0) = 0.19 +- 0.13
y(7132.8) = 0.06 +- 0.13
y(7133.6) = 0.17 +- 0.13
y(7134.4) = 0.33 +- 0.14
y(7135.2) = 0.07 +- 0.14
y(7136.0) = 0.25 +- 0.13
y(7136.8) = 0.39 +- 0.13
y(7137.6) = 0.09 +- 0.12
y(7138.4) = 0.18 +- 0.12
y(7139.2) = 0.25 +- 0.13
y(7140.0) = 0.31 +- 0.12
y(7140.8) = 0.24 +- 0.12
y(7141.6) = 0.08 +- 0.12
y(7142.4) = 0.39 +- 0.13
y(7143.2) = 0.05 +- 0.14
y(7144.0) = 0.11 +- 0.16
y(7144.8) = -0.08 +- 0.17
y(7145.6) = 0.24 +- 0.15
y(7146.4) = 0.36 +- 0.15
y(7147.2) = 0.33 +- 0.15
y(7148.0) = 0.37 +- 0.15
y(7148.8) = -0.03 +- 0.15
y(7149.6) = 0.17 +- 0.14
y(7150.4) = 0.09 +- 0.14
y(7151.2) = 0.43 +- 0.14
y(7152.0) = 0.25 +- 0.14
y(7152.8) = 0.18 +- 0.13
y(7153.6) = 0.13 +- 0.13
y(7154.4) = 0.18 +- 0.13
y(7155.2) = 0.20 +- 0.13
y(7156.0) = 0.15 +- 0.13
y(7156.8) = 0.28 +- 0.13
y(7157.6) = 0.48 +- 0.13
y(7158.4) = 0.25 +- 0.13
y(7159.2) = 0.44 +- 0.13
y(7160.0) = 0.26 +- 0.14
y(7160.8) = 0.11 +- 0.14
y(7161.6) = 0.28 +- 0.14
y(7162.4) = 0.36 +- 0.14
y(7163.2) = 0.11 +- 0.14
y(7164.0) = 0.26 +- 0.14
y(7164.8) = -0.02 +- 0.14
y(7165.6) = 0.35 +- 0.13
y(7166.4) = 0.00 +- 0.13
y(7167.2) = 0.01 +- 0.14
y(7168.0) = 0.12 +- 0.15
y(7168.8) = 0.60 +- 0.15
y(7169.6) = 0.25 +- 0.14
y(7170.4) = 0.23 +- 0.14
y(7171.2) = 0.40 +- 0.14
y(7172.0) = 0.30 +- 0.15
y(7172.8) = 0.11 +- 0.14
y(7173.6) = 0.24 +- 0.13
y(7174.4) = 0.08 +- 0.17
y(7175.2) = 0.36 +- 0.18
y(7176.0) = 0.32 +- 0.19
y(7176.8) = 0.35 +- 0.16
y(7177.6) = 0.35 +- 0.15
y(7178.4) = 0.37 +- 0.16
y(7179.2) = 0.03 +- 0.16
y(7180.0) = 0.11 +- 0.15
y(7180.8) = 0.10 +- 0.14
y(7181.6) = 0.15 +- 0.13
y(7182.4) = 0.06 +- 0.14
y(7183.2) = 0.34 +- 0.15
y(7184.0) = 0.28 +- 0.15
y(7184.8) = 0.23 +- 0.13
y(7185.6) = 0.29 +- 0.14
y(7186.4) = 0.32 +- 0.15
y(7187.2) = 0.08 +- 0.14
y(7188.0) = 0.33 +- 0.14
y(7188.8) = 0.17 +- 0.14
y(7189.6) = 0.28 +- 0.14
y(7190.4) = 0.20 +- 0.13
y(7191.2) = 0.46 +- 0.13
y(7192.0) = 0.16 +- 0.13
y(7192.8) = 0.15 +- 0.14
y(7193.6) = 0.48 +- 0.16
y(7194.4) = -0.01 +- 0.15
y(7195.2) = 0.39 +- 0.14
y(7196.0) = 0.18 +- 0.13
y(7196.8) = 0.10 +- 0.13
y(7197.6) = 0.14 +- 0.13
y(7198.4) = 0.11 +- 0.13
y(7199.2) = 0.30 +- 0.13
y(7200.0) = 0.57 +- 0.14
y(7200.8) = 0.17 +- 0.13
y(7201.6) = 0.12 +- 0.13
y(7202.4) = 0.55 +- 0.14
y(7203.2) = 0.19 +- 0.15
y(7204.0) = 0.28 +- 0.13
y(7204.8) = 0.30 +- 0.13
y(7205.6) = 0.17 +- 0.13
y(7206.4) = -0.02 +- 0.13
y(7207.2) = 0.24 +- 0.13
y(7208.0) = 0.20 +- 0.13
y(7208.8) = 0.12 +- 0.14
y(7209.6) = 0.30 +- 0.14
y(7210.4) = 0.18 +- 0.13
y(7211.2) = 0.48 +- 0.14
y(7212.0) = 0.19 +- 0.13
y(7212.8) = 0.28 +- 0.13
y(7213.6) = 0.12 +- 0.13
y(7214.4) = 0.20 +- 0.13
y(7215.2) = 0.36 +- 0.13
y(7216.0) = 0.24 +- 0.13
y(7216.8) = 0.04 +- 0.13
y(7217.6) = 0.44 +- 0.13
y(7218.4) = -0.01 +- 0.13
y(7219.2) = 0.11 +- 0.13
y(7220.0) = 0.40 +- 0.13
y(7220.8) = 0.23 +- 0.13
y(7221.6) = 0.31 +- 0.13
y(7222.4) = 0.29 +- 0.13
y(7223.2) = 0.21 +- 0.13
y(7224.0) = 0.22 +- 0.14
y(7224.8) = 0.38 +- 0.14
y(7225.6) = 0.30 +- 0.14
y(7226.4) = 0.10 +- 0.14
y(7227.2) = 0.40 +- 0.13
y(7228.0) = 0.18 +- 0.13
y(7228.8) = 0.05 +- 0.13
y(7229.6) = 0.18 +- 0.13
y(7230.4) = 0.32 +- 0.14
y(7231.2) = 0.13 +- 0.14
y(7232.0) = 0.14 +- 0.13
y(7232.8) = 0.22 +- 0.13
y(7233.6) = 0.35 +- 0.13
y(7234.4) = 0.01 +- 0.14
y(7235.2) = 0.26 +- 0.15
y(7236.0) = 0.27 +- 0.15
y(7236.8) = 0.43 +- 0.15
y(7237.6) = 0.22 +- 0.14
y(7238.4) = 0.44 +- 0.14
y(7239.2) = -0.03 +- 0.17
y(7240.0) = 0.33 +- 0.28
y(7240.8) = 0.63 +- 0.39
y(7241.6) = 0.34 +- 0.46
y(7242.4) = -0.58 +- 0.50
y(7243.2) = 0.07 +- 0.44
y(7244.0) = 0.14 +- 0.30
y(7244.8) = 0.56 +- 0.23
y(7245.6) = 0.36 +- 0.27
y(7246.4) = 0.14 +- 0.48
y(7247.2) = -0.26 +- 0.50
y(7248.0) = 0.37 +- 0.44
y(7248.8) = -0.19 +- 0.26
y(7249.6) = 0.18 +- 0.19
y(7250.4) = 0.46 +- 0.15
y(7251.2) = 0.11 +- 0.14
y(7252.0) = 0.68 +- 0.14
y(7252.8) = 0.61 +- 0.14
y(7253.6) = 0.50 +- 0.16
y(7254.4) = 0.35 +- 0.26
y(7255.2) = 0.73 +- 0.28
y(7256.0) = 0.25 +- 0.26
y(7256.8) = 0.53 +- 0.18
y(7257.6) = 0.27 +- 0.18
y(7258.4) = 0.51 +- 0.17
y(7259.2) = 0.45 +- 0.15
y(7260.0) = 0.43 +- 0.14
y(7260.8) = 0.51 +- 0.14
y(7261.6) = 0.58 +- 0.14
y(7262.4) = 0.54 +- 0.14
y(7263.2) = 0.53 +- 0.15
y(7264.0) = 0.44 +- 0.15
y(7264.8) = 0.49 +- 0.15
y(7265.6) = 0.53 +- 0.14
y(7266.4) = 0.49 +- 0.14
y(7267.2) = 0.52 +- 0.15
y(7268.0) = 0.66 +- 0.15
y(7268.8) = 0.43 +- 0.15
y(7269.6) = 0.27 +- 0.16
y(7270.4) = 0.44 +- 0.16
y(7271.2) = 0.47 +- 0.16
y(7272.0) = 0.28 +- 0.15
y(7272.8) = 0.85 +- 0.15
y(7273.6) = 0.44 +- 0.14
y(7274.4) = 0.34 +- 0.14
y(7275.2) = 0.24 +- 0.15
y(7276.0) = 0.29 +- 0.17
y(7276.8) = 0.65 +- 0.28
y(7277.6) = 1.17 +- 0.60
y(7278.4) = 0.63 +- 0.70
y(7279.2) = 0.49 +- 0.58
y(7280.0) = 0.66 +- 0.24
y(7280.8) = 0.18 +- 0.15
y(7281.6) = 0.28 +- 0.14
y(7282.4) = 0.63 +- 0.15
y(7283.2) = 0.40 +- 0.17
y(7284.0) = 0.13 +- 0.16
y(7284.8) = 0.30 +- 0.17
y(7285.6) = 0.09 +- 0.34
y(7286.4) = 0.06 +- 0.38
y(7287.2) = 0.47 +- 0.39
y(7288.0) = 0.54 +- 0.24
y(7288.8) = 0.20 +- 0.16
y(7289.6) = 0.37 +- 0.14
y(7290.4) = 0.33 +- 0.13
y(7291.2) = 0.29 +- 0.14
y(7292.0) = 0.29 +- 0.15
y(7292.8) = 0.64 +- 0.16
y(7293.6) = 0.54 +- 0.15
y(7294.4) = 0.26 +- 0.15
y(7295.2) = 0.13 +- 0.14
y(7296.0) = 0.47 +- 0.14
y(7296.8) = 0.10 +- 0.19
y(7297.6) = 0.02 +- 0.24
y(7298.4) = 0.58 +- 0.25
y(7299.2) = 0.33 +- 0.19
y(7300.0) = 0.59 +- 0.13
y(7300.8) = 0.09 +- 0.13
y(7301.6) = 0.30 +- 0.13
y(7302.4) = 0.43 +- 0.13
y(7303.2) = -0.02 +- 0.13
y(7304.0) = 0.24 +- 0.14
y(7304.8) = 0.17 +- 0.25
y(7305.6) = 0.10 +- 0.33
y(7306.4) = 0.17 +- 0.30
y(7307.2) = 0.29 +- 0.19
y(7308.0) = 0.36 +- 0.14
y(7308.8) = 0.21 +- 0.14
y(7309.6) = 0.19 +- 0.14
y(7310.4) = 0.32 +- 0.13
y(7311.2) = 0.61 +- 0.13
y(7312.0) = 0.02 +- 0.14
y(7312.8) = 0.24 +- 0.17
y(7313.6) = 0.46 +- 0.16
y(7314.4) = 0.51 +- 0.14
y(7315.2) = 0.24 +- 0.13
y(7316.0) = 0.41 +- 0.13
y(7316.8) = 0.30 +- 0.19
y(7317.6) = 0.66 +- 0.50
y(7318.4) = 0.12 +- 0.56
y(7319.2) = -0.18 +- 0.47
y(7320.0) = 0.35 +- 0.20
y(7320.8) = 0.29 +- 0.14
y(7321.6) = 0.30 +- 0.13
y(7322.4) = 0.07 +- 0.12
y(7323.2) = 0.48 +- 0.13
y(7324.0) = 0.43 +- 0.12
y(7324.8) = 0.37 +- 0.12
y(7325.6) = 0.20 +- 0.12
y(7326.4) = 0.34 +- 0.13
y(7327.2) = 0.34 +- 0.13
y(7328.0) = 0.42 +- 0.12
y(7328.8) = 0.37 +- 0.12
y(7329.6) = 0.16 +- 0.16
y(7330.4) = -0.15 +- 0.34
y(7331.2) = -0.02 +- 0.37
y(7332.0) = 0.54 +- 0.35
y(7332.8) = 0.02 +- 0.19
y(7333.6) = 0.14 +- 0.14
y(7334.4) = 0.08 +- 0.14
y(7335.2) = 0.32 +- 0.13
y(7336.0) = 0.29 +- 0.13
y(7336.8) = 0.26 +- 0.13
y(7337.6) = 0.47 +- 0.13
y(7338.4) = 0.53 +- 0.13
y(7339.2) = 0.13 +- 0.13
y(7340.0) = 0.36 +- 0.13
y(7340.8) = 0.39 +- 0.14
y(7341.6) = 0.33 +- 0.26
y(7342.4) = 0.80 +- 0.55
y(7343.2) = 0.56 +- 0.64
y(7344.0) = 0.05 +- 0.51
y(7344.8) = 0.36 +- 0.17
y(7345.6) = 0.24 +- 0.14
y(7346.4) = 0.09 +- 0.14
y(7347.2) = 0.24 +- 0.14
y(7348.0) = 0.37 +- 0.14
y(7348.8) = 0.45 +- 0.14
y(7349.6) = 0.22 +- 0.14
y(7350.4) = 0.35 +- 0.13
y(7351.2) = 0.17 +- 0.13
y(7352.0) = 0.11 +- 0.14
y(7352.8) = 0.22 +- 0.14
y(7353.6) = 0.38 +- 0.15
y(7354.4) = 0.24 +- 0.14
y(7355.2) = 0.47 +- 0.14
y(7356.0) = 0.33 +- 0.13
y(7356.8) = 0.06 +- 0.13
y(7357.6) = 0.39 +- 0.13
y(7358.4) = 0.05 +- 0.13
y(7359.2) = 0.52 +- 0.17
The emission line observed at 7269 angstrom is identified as Mg II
